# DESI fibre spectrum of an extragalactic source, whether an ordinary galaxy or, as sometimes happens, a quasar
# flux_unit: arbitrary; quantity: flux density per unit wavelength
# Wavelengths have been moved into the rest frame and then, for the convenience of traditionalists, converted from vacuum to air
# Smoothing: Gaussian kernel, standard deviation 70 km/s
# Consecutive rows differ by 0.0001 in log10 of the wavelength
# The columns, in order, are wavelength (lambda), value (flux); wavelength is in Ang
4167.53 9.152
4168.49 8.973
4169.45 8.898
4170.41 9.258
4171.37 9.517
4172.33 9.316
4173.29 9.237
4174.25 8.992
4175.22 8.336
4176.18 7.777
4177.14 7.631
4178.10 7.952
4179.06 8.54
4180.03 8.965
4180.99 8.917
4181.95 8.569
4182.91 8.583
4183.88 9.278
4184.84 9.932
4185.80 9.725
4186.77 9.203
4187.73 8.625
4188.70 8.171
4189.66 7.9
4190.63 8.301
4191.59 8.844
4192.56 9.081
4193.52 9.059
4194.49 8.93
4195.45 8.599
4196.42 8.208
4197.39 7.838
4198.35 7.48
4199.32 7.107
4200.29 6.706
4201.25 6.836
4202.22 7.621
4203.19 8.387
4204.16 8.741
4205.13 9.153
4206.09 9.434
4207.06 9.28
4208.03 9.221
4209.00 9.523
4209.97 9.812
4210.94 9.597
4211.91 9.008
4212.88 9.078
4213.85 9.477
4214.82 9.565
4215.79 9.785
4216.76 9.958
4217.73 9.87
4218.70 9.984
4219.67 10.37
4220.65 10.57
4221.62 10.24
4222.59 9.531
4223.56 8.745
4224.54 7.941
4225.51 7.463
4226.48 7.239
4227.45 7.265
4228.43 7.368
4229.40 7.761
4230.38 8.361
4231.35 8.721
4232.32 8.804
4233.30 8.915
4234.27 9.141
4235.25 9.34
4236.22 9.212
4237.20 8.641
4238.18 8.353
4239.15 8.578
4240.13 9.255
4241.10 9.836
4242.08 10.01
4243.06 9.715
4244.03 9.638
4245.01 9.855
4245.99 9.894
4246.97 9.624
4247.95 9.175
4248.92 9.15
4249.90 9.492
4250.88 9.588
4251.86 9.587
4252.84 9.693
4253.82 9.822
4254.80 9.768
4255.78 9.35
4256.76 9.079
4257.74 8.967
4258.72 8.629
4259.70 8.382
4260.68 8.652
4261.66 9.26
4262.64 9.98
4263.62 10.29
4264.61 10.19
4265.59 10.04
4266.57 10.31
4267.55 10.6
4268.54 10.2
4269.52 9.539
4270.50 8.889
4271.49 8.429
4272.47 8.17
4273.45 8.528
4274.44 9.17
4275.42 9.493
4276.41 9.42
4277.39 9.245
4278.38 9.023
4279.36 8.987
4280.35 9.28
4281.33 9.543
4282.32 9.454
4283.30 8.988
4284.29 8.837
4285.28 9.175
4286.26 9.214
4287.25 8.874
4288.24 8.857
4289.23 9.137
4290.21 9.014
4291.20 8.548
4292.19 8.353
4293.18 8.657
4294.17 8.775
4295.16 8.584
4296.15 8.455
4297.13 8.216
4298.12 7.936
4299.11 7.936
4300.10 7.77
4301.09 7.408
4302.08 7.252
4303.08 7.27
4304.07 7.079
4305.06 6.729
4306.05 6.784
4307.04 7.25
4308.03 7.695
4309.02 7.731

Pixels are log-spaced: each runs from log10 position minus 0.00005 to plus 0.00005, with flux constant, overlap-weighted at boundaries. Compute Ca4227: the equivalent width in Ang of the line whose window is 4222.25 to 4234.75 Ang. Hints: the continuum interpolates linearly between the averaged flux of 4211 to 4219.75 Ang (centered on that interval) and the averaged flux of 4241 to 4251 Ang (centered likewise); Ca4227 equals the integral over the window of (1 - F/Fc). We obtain 1.8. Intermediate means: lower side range 9.65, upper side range 9.62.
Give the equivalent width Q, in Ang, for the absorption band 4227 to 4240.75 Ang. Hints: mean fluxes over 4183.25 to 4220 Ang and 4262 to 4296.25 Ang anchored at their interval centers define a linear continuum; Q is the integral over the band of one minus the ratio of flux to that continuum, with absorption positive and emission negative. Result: 0.69 Ang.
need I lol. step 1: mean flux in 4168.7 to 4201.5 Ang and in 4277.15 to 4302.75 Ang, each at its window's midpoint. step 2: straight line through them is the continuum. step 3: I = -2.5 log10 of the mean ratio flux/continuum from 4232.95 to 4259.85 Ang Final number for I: -0.09 mag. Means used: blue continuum 8.55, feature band 9.32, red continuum 8.66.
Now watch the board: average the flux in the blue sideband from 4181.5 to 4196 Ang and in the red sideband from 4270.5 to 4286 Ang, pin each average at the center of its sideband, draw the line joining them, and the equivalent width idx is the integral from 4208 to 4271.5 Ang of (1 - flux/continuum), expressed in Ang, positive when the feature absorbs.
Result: -2.3 Ang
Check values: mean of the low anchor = 8.85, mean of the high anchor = 9.05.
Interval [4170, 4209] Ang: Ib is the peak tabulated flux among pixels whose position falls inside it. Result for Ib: 9.932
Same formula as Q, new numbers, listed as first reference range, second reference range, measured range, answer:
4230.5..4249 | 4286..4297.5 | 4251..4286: -1.5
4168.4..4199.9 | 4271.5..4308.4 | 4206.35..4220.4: -1.7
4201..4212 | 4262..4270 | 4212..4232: 0.6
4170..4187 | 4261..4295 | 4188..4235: 1.3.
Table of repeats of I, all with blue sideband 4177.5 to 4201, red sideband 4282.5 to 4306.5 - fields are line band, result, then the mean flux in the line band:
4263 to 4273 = -0.16 mag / 9.66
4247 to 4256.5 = -0.14 mag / 9.51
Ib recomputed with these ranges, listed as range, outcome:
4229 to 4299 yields 10.6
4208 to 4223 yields 10.57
